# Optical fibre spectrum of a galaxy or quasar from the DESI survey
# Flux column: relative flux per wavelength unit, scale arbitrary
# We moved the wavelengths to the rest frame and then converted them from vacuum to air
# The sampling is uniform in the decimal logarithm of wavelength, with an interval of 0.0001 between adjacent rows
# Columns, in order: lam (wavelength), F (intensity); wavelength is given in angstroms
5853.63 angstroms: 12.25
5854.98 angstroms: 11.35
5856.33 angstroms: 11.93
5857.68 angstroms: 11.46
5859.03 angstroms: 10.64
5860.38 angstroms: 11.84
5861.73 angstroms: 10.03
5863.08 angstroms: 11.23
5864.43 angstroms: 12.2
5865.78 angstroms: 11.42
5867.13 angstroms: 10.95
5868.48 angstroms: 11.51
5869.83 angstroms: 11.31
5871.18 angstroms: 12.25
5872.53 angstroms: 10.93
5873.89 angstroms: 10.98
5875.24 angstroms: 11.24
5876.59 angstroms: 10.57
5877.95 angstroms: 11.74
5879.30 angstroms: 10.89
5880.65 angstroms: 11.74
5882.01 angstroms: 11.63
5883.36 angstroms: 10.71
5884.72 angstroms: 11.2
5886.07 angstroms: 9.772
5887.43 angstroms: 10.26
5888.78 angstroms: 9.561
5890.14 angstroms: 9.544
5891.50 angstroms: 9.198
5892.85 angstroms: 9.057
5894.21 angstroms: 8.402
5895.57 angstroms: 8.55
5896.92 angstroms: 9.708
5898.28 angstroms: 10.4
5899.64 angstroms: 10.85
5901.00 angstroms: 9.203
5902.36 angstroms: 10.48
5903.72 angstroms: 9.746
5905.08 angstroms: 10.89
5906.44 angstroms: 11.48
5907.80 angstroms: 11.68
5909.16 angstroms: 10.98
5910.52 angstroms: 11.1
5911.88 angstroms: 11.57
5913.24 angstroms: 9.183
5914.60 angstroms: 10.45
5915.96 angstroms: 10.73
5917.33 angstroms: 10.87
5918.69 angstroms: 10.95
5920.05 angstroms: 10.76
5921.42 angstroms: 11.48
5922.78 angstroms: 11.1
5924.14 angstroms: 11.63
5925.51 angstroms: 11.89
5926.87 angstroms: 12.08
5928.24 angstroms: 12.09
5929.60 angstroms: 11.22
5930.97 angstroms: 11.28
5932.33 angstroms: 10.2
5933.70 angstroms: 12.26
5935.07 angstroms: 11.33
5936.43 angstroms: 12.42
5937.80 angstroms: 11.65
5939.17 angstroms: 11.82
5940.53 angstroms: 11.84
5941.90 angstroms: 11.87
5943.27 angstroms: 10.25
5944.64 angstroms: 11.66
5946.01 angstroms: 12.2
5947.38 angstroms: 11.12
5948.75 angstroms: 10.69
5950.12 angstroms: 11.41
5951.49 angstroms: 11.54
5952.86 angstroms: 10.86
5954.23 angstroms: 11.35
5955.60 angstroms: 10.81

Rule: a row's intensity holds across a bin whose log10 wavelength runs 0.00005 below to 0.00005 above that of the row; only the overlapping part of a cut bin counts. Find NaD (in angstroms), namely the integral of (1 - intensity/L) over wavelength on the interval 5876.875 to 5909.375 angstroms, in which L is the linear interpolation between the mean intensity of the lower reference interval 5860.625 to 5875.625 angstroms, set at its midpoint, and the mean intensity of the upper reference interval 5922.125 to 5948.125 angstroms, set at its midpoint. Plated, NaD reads 3.1 angstroms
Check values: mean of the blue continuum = 11.3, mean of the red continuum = 11.6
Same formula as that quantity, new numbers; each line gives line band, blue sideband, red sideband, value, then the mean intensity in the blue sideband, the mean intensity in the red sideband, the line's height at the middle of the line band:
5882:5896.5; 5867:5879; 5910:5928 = 1.9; 11.3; 11.1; 11.2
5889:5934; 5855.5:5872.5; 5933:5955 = 3.3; 11.4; 11.5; 11.5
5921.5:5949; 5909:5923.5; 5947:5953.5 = -1.4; 10.8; 11.1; 11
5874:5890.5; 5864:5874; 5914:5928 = 0.9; 11.5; 11.2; 11.4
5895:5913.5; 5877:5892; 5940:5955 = 0.6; 10.6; 11.3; 10.8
